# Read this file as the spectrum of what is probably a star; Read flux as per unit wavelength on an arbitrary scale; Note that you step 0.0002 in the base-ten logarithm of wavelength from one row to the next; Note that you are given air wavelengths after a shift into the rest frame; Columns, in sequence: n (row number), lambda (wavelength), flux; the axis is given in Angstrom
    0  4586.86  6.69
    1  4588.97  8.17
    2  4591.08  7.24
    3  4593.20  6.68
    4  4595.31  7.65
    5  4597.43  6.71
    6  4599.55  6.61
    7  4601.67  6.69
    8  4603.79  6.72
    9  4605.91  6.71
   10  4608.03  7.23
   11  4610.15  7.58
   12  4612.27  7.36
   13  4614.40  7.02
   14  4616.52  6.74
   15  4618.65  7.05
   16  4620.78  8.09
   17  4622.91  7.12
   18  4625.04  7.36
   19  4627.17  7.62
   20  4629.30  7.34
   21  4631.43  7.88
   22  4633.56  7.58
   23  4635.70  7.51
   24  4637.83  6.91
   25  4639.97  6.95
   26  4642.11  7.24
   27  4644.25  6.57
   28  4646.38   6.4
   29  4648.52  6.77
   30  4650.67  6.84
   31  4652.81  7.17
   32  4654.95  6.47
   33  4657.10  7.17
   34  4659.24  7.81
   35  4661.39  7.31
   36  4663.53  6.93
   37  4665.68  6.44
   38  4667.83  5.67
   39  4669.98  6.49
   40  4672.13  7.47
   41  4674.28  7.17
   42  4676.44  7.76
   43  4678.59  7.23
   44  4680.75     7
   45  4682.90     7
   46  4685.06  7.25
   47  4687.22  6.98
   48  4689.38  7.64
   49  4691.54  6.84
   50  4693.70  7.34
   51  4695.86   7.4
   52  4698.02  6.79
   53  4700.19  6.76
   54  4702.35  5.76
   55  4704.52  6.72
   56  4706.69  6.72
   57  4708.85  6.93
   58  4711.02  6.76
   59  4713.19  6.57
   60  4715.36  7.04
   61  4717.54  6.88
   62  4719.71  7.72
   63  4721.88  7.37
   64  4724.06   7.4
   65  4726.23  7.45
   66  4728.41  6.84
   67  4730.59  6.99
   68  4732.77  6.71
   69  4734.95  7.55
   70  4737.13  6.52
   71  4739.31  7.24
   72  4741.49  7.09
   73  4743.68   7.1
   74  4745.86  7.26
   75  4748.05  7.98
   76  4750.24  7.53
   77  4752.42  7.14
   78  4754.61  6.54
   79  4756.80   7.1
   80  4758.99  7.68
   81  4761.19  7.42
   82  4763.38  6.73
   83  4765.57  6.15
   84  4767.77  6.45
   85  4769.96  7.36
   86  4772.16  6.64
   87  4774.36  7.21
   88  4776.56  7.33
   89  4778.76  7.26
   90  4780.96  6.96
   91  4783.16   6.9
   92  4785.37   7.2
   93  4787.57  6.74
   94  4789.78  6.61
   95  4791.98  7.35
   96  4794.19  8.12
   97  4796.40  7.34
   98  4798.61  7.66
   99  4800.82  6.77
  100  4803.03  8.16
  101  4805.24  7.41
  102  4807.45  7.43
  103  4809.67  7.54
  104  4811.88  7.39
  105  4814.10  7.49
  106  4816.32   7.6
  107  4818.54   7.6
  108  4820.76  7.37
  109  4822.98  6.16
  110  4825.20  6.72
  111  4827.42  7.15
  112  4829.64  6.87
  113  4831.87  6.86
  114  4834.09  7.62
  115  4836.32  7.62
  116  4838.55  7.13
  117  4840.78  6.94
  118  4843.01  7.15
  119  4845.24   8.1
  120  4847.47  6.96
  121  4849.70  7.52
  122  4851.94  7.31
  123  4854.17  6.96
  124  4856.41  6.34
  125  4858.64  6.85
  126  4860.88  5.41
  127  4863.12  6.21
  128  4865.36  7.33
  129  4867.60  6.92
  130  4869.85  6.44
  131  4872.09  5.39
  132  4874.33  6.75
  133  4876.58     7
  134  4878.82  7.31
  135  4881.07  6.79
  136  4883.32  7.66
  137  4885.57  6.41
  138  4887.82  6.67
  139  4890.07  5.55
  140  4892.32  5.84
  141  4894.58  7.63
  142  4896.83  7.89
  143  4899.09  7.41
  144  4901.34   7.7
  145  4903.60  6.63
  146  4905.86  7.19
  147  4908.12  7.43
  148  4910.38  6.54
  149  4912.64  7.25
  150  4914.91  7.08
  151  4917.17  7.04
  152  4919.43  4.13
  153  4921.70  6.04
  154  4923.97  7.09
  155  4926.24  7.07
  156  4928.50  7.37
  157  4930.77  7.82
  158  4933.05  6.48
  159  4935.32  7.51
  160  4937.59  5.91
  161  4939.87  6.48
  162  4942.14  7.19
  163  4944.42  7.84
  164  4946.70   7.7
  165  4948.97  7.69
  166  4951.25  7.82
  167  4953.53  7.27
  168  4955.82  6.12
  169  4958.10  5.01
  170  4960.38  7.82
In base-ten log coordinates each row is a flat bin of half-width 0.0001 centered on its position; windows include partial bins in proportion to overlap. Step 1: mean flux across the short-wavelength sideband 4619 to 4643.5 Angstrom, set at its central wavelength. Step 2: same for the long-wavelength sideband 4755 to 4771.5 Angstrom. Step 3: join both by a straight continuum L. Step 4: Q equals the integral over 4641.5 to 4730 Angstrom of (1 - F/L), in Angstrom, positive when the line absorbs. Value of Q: 2.9 Angstrom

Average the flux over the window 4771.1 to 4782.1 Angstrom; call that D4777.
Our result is 7.08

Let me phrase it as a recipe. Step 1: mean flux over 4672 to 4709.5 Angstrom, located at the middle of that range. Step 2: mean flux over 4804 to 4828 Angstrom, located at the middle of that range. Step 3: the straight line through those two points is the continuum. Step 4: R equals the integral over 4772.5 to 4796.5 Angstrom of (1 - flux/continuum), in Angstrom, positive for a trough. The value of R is 0.2 Angstrom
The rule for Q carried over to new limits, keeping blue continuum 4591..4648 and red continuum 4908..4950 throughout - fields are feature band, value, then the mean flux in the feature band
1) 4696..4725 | 0.7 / 6.89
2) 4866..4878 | 0.7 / 6.55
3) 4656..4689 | 0.2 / 7.06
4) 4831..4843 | -0.4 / 7.23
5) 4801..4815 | -1.0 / 7.52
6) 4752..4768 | 0.3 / 6.91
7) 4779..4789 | 0.1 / 6.96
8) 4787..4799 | -0.5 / 7.31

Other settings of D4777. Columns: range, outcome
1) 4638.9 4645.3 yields 6.91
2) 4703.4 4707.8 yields 6.72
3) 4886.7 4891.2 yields 6.11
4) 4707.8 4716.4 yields 6.82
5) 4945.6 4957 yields 7.31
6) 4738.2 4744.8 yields 7.15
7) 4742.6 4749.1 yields 7.45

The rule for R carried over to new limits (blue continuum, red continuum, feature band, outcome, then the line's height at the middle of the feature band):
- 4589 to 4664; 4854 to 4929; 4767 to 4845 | -4.00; 6.86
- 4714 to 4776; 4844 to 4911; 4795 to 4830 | -1.59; 6.99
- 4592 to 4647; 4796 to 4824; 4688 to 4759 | 2.03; 7.27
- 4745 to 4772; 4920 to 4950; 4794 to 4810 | -1.00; 7.08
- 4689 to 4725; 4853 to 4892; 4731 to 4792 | -1.97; 6.84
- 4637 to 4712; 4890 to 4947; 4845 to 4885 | 0.67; 6.93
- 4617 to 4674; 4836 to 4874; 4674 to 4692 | -0.47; 7.04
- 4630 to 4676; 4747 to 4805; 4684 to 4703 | 0.15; 7.06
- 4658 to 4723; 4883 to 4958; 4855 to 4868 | 0.82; 6.94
